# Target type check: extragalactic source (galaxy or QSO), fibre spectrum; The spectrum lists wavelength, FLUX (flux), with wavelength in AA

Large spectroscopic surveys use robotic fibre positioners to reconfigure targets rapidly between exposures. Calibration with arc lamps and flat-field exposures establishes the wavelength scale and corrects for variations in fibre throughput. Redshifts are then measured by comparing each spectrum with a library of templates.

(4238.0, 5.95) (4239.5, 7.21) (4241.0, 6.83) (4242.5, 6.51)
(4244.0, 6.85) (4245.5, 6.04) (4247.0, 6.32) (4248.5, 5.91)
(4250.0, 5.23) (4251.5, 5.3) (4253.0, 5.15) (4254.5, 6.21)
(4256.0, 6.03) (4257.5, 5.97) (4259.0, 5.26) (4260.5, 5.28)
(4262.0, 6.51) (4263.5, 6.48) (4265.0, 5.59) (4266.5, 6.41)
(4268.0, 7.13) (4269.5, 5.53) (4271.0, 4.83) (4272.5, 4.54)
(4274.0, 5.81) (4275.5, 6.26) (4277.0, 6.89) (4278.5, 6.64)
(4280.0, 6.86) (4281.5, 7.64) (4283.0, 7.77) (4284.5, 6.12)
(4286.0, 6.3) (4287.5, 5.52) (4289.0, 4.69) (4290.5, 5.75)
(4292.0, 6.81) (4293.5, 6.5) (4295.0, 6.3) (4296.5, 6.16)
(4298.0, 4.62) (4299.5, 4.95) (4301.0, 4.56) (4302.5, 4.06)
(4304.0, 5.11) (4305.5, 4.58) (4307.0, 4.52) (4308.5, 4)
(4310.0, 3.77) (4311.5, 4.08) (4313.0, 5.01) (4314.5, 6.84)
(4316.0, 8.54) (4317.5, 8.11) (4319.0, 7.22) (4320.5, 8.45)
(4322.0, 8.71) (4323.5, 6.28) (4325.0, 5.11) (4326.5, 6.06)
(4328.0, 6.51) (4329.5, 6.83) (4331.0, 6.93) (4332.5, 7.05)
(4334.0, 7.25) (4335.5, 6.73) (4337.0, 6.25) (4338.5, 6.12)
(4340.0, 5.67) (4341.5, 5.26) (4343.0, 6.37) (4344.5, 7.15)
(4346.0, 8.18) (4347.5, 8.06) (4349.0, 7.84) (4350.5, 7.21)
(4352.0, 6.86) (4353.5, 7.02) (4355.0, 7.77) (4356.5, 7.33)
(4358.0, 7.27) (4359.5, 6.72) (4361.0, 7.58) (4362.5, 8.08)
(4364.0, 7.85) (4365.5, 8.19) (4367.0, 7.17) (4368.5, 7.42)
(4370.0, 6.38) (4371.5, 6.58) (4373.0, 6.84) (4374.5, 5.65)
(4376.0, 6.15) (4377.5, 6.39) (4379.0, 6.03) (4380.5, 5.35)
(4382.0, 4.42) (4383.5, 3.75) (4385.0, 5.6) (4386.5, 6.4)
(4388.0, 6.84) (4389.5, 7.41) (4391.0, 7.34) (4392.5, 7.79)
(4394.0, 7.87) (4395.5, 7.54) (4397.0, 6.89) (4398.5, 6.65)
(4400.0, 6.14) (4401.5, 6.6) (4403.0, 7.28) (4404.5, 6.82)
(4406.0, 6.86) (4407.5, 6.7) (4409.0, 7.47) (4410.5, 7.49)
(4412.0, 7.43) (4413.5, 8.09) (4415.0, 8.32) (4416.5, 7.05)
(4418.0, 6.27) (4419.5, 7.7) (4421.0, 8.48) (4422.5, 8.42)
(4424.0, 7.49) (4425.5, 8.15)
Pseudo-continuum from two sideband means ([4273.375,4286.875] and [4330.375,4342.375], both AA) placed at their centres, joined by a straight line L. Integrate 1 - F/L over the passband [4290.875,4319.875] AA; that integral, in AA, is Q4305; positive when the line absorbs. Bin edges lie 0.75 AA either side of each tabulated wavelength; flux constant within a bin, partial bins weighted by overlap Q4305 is 4.34 AA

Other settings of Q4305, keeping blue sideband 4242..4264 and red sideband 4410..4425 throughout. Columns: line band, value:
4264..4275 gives 0.7 AA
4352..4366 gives -0.8 AA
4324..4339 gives 0.6 AA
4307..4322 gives 0.8 AA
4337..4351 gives 0.1 AA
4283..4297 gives 0.5 AA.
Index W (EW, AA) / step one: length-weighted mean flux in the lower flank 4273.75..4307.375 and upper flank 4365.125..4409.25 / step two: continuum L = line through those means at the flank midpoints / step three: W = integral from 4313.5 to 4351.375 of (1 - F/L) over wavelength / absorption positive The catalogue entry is -4.9 AA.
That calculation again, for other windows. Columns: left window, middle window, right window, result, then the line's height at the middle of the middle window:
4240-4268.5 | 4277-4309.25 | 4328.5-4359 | 3.57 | 6.44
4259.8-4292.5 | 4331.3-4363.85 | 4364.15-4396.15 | -3.16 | 6.42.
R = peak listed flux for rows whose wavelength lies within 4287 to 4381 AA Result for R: 8.71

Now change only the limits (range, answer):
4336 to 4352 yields 8.18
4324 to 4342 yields 7.25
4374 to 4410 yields 7.87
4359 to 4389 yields 8.19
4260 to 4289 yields 7.77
